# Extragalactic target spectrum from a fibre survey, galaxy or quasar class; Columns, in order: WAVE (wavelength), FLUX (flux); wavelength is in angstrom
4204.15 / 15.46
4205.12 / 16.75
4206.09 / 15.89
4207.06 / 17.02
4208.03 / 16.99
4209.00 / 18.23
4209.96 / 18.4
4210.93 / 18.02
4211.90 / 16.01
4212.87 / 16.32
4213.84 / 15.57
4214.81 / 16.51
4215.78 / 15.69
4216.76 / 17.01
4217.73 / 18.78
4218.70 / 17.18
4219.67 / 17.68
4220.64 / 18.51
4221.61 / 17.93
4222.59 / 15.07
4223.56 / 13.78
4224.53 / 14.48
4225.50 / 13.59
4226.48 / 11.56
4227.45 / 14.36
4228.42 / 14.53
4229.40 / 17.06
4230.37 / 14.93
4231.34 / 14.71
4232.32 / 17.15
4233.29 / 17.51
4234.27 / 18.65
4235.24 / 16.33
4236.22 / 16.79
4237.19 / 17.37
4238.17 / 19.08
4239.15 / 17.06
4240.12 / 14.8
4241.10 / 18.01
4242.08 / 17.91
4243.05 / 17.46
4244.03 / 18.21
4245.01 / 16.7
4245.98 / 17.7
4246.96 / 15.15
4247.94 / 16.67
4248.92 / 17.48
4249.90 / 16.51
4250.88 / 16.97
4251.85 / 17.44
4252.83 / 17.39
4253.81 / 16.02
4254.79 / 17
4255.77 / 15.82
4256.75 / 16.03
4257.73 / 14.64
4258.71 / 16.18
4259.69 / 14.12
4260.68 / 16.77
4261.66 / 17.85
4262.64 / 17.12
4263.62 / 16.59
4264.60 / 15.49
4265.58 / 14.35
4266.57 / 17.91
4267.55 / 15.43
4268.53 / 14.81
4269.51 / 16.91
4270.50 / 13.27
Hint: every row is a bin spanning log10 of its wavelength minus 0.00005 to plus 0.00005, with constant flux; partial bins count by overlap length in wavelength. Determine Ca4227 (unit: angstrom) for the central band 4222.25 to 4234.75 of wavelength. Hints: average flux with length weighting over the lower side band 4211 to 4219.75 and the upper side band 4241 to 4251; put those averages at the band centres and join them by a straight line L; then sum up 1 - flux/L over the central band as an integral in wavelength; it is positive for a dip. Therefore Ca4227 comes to 1.3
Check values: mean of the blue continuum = 16.8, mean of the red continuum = 17.1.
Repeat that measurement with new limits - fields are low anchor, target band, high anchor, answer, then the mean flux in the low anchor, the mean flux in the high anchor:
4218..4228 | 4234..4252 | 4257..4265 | -1.5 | 15.5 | 16.1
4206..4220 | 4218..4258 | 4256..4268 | 0.2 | 17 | 16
